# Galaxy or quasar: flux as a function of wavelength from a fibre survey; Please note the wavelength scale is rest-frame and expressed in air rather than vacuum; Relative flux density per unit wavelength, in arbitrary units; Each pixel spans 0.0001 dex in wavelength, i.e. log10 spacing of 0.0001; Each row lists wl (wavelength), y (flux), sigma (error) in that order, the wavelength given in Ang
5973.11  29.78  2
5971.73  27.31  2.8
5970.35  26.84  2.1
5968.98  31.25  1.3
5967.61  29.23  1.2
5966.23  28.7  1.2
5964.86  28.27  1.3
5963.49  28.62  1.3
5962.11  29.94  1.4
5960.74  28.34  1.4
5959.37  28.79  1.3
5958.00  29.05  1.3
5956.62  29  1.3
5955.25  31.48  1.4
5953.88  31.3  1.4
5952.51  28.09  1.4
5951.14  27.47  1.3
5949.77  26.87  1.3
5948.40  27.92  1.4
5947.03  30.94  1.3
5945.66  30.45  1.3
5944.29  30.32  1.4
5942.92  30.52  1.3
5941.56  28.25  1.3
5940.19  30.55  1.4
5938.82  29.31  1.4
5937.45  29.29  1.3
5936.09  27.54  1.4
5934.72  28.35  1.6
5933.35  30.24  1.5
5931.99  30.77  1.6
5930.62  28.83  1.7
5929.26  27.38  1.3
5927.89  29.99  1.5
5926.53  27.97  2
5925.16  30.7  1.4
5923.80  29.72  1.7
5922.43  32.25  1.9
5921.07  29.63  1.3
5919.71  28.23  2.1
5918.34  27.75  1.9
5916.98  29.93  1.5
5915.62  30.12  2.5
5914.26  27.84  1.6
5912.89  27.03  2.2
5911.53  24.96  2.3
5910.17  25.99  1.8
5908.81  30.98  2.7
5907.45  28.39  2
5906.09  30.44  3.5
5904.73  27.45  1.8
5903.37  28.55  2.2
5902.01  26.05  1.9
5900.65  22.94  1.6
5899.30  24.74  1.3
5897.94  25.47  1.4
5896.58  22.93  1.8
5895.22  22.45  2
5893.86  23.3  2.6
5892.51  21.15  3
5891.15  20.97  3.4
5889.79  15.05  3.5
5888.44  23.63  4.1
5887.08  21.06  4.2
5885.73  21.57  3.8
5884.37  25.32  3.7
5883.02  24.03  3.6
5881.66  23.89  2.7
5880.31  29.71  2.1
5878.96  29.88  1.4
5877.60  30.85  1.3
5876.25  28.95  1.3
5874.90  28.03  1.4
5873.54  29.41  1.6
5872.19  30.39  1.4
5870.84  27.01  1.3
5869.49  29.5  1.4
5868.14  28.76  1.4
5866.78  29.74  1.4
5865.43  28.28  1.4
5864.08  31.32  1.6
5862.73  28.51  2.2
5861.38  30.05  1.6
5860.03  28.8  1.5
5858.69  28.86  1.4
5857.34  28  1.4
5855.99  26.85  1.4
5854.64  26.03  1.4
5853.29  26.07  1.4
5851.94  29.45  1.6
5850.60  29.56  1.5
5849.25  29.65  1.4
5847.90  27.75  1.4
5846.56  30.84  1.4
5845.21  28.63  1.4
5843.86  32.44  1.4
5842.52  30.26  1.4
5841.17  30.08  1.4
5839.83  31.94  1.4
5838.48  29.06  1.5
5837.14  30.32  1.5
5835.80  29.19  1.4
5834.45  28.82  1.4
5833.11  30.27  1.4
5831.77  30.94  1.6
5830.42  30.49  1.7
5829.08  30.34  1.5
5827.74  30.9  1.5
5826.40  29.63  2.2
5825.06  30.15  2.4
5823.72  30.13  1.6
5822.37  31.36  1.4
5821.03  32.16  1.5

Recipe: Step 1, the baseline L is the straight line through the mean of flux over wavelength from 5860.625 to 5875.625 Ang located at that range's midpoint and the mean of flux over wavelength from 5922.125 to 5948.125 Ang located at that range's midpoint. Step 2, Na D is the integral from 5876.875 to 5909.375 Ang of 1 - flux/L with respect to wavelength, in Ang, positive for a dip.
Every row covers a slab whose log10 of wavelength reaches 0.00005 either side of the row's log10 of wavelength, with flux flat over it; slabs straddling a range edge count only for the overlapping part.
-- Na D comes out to 4.77 Ang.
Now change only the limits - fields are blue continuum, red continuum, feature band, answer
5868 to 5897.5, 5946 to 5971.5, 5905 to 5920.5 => -0.9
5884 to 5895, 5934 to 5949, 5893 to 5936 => -4.3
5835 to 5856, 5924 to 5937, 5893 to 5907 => 1.8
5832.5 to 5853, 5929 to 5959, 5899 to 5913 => 1.1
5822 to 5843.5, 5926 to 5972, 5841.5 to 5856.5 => 0.6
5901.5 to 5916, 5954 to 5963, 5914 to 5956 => -0.9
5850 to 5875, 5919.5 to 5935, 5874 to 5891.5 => 2.4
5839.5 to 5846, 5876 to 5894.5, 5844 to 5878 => -1.4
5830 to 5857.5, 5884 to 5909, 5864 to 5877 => -1.1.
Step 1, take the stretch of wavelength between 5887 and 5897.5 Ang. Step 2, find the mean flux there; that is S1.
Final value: 21.4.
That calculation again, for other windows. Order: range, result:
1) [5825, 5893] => 28.1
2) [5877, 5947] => 27.2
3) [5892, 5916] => 26.1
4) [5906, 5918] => 28.3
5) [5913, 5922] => 28.9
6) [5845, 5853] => 29.2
